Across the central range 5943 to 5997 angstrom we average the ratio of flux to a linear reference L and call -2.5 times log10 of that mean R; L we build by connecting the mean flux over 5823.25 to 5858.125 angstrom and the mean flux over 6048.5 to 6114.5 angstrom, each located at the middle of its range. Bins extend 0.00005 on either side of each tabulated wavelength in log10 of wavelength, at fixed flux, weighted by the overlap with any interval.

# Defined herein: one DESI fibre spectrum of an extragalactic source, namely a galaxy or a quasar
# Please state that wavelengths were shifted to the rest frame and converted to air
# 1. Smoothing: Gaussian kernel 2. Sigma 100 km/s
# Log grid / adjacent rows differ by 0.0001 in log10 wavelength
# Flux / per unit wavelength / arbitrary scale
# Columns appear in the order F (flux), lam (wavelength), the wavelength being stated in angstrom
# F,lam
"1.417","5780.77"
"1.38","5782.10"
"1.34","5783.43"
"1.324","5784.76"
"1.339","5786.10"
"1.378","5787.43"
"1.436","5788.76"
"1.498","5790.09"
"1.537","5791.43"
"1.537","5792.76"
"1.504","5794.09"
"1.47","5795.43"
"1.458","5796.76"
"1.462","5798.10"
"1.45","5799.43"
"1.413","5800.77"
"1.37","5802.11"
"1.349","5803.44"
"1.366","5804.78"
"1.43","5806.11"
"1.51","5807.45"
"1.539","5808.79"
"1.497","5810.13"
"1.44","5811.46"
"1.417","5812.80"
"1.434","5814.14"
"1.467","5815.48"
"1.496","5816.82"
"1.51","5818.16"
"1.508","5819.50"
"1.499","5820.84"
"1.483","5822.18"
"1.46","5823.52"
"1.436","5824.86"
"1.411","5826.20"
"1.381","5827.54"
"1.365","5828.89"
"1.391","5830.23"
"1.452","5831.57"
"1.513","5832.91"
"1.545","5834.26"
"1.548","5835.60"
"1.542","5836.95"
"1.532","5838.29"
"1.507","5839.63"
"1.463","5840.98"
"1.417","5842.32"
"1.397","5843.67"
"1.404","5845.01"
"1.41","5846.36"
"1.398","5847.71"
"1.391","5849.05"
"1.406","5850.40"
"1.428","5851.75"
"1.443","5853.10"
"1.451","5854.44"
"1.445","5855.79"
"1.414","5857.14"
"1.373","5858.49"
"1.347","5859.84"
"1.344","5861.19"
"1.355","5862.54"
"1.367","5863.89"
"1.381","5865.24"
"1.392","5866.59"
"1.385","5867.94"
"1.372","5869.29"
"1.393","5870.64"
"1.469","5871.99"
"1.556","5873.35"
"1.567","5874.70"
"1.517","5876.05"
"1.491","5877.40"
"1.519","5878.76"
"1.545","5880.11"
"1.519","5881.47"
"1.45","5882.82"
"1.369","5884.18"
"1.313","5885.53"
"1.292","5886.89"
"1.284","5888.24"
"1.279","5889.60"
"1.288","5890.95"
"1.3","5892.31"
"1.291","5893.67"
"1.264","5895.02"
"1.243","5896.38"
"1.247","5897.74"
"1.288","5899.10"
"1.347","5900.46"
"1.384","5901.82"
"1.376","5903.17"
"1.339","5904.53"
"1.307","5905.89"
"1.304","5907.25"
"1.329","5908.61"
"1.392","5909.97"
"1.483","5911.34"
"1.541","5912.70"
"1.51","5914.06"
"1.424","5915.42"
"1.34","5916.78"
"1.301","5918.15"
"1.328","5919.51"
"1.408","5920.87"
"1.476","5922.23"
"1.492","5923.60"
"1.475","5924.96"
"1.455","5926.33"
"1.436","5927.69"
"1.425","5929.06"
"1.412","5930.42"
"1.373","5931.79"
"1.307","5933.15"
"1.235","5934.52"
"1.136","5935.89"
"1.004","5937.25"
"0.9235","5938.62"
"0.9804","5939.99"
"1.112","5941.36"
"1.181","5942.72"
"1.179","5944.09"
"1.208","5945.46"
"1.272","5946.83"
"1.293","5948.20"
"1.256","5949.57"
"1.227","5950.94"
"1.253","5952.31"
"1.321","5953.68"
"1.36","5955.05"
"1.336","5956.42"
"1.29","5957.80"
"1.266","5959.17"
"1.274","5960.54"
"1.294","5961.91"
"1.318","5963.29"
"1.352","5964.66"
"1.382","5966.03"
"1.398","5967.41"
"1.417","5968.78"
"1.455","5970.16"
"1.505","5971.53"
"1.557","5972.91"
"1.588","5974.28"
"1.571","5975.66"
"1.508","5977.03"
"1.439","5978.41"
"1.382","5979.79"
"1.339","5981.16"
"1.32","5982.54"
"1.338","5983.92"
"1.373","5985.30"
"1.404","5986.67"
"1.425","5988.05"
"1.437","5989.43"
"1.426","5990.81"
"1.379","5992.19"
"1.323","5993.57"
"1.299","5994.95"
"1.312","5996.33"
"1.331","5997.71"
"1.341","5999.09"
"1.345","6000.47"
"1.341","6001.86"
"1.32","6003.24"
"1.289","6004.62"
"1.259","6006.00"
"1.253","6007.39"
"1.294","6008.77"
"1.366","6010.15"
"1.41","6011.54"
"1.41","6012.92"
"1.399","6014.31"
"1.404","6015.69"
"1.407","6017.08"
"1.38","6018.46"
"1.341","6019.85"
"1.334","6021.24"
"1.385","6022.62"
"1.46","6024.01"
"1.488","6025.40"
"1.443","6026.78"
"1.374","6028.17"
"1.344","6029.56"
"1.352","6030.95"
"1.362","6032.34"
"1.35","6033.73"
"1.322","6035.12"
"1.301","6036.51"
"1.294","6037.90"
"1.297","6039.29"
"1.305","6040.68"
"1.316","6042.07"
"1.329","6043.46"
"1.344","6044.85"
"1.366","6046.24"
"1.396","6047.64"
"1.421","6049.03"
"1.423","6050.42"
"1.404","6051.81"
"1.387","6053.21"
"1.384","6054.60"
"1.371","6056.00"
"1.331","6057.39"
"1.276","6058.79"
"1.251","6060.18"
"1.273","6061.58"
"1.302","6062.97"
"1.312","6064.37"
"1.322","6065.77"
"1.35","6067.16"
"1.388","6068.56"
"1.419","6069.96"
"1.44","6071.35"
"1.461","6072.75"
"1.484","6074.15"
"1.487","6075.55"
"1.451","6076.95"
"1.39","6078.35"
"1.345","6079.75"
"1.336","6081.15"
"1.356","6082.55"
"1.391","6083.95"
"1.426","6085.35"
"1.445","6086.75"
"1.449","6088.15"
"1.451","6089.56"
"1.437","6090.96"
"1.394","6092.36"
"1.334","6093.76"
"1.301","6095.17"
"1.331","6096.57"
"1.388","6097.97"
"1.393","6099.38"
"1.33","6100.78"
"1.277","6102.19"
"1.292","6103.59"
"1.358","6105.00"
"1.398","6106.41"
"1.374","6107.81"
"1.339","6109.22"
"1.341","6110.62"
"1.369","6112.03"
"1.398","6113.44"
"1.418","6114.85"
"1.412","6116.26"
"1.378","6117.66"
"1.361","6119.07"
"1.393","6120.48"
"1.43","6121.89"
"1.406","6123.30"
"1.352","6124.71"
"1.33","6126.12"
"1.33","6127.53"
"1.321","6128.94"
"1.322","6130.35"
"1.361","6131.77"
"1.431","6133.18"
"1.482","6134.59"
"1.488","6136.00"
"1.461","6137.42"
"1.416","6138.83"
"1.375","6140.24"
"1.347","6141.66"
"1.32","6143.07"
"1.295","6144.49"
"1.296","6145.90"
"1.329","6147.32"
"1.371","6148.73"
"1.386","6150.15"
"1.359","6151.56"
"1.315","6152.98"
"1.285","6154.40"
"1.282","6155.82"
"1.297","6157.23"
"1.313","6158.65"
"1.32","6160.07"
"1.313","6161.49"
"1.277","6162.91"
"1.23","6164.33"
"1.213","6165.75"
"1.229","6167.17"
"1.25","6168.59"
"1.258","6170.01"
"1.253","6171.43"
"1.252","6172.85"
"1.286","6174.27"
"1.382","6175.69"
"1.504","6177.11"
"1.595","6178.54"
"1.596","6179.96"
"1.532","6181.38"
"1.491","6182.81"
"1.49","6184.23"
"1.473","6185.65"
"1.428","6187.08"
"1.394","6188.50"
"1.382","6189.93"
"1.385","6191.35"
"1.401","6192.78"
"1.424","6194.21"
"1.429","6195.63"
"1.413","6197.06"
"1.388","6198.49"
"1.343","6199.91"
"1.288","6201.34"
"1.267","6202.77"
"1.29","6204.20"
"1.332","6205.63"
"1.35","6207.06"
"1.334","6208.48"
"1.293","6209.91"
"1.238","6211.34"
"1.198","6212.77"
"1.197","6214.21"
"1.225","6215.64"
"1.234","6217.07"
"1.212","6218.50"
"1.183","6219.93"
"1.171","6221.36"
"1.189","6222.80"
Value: 0.04 mag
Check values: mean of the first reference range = 1.44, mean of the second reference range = 1.37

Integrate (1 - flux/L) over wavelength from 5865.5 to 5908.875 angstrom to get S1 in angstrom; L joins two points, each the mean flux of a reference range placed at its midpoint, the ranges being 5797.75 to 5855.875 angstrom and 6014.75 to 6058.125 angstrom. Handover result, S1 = 1.5 angstrom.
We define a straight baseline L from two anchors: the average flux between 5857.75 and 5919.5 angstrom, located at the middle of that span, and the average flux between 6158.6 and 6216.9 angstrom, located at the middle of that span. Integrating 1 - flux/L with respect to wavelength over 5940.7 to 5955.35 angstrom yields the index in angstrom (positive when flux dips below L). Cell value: 1.4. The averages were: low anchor 1.38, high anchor 1.35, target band 1.24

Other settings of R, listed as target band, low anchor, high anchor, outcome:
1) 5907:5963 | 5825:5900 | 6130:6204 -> 0.07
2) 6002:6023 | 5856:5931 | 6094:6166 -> 0.02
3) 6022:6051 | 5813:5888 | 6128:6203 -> 0.02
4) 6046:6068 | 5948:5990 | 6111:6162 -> 0.02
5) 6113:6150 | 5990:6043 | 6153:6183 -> -0.03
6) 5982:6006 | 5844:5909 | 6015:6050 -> 0.01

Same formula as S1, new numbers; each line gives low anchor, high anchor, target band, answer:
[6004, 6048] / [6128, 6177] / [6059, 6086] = -0.6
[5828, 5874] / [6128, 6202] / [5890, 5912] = 1.5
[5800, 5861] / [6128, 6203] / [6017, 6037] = 0.3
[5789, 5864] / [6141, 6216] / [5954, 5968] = 0.8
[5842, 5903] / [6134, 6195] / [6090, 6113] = 0.3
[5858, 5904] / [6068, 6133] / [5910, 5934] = -0.7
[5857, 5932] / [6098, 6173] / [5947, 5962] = 1.0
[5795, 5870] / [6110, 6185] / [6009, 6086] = 0.8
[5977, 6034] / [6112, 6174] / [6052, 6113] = -0.8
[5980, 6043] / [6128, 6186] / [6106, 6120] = -0.2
